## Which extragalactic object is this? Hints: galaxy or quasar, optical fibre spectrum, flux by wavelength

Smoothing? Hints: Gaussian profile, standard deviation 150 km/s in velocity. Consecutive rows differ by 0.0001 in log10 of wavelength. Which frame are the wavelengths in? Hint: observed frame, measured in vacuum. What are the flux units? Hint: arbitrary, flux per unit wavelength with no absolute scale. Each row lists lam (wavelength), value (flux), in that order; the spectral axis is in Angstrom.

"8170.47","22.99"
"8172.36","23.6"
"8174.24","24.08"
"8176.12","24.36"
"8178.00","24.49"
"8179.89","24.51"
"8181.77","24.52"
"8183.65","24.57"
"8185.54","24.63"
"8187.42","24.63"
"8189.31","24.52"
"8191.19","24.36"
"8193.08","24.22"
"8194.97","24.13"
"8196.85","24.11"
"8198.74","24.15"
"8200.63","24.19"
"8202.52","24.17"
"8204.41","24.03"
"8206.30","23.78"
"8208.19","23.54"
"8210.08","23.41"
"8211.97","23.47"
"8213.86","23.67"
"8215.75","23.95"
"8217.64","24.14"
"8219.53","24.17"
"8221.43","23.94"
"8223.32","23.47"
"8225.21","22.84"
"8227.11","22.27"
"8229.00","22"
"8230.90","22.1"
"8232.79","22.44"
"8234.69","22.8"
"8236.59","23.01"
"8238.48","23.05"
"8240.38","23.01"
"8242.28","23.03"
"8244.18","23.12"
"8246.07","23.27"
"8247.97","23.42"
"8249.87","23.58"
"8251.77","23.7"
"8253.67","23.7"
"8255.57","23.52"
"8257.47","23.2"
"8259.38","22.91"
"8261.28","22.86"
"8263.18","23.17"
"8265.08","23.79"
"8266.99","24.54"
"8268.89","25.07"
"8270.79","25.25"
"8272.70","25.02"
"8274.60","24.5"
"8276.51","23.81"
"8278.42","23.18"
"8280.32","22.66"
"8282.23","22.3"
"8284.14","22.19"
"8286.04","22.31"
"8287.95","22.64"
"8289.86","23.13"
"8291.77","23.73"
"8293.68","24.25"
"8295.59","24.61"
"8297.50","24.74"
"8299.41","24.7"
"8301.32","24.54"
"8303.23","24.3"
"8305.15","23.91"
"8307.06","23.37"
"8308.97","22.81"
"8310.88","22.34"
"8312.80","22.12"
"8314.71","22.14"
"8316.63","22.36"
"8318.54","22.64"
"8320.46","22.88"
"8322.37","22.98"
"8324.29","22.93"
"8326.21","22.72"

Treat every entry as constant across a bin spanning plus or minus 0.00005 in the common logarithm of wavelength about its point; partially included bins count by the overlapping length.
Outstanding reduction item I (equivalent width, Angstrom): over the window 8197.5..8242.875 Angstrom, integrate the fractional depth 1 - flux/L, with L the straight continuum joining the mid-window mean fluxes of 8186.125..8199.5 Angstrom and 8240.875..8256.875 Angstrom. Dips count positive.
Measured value 0.97 Angstrom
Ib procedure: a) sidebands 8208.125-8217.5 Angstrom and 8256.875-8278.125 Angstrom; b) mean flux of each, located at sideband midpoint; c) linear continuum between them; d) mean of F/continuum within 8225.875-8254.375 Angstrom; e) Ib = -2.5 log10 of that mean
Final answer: 0.04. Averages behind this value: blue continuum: 23.7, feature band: 23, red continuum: 24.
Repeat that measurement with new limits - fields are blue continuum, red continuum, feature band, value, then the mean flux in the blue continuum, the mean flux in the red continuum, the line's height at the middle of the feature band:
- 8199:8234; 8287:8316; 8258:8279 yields -0.02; 23.4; 23.5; 23.5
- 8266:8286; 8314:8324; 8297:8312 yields -0.04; 23.8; 22.6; 23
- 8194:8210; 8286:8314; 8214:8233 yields 0.03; 24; 23.6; 23.9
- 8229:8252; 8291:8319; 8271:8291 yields 0.00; 23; 23.5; 23.3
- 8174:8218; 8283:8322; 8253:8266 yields 0.02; 24.2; 23.3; 23.6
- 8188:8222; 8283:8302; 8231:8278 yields 0.01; 24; 23.7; 23.8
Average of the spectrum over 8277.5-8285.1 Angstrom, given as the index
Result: 22.6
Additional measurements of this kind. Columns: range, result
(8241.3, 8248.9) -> 23.2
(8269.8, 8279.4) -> 24.4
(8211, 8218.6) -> 23.8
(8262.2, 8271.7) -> 24.4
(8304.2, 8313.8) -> 22.9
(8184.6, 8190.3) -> 24.6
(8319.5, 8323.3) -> 23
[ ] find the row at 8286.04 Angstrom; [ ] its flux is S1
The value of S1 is 22.31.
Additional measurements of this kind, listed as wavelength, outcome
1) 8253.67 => 23.7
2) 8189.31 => 24.52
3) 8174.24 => 24.08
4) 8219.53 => 24.17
